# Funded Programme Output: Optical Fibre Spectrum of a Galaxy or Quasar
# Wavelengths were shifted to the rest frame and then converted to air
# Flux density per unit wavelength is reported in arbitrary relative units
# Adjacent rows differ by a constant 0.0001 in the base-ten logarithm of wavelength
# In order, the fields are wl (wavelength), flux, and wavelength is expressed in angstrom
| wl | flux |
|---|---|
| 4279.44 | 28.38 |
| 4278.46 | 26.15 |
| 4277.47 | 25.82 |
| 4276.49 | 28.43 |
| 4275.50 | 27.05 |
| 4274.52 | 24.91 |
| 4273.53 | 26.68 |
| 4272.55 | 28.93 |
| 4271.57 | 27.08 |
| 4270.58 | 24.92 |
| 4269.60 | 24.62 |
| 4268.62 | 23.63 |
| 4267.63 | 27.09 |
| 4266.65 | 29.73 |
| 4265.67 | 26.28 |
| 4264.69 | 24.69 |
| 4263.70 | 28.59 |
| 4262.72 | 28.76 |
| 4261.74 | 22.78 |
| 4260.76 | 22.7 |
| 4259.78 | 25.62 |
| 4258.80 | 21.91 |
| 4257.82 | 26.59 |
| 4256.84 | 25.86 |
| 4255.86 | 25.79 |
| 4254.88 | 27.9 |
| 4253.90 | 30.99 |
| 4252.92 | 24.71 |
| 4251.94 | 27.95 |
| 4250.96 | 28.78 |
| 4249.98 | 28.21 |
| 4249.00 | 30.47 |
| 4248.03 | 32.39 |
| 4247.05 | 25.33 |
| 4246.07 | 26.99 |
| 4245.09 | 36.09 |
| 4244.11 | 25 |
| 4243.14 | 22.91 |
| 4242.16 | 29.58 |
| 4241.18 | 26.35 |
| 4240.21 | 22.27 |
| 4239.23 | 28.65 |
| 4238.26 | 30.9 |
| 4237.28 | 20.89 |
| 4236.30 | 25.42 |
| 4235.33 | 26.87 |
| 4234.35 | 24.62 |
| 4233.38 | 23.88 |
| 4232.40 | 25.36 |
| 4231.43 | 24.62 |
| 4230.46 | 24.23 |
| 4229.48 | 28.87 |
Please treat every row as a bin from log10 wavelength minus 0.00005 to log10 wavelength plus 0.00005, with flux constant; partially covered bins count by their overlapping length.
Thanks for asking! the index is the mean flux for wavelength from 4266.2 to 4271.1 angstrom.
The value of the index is 25.9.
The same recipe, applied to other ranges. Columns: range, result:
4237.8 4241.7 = 27.1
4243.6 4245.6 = 30.4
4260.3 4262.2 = 22.8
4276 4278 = 27.1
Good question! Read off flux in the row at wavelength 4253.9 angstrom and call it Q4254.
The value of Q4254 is 30.99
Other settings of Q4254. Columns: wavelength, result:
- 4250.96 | 28.78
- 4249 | 30.47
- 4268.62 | 23.63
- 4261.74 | 22.78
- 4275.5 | 27.05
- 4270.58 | 24.92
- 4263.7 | 28.59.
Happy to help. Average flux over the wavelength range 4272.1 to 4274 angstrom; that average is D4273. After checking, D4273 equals 27.9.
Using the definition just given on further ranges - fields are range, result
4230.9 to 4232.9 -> 25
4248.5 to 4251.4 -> 29.2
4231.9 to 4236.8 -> 25.2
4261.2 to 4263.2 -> 25.7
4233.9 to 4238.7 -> 25.7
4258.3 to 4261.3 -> 23.4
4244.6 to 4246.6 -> 31.3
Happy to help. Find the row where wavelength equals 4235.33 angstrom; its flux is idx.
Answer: 26.87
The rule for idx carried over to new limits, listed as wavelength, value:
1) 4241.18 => 26.35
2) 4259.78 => 25.62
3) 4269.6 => 24.62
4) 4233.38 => 23.88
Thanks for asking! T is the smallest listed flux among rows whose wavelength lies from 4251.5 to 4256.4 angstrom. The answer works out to 24.71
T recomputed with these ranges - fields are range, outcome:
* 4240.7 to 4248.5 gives 22.91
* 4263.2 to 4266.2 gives 24.69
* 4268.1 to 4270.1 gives 23.63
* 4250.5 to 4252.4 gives 27.95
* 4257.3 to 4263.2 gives 21.91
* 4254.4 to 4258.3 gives 25.79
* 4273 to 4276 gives 24.91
